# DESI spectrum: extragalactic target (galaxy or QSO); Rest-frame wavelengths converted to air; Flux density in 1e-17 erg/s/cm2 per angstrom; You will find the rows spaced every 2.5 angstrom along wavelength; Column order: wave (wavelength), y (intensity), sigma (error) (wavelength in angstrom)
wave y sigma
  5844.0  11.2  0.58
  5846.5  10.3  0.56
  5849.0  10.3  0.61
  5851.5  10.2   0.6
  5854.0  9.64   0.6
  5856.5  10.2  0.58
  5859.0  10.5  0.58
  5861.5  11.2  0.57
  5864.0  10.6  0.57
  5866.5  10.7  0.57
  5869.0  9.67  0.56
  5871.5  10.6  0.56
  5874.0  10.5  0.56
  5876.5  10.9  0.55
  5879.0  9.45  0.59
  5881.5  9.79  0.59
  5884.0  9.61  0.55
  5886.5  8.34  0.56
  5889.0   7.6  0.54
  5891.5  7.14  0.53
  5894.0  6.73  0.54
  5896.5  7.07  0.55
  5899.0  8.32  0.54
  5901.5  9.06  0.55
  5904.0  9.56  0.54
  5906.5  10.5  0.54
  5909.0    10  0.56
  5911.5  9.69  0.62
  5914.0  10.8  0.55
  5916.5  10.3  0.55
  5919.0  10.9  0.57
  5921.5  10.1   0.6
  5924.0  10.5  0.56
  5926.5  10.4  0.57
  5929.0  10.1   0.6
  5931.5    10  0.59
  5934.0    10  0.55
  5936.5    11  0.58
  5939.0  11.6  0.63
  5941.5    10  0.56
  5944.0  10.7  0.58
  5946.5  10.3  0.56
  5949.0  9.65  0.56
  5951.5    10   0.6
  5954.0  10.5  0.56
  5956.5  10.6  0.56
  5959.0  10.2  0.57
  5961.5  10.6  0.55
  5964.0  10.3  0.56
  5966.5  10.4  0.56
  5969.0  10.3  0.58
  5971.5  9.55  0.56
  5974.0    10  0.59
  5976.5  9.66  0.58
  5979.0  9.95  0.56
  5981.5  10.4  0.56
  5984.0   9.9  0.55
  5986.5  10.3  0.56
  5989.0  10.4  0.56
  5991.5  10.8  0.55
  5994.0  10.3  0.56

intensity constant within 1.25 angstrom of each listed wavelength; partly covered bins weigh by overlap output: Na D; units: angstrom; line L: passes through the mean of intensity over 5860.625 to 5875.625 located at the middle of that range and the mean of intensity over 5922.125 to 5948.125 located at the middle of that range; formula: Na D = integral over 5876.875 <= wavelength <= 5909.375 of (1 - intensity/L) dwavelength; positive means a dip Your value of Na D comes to 5.5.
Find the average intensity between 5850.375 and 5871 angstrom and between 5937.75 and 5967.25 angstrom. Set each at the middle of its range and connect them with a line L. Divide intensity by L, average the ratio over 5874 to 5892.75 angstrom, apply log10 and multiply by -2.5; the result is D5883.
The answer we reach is 0.14 mag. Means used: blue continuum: 10.3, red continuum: 10.4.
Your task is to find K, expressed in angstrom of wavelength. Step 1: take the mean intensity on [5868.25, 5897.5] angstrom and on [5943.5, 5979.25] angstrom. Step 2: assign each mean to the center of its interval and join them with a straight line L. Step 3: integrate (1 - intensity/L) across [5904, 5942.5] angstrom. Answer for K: -3.2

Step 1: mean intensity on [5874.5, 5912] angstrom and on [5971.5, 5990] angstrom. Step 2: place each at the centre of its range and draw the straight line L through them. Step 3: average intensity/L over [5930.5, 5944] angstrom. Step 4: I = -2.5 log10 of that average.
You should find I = -0.11 mag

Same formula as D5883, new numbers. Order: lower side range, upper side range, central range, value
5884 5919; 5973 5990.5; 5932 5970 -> -0.08 mag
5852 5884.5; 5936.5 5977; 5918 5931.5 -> -0.01 mag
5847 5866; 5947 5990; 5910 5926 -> -0.01 mag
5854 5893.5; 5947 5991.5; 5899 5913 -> 0.03 mag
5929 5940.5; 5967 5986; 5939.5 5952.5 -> 0.02 mag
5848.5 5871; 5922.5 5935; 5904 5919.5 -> 0.00 mag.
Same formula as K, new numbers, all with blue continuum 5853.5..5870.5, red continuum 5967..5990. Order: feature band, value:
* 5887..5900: 3.65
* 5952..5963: -0.35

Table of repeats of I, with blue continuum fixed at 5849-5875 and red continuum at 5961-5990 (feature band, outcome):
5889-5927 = 0.105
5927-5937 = 0.000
